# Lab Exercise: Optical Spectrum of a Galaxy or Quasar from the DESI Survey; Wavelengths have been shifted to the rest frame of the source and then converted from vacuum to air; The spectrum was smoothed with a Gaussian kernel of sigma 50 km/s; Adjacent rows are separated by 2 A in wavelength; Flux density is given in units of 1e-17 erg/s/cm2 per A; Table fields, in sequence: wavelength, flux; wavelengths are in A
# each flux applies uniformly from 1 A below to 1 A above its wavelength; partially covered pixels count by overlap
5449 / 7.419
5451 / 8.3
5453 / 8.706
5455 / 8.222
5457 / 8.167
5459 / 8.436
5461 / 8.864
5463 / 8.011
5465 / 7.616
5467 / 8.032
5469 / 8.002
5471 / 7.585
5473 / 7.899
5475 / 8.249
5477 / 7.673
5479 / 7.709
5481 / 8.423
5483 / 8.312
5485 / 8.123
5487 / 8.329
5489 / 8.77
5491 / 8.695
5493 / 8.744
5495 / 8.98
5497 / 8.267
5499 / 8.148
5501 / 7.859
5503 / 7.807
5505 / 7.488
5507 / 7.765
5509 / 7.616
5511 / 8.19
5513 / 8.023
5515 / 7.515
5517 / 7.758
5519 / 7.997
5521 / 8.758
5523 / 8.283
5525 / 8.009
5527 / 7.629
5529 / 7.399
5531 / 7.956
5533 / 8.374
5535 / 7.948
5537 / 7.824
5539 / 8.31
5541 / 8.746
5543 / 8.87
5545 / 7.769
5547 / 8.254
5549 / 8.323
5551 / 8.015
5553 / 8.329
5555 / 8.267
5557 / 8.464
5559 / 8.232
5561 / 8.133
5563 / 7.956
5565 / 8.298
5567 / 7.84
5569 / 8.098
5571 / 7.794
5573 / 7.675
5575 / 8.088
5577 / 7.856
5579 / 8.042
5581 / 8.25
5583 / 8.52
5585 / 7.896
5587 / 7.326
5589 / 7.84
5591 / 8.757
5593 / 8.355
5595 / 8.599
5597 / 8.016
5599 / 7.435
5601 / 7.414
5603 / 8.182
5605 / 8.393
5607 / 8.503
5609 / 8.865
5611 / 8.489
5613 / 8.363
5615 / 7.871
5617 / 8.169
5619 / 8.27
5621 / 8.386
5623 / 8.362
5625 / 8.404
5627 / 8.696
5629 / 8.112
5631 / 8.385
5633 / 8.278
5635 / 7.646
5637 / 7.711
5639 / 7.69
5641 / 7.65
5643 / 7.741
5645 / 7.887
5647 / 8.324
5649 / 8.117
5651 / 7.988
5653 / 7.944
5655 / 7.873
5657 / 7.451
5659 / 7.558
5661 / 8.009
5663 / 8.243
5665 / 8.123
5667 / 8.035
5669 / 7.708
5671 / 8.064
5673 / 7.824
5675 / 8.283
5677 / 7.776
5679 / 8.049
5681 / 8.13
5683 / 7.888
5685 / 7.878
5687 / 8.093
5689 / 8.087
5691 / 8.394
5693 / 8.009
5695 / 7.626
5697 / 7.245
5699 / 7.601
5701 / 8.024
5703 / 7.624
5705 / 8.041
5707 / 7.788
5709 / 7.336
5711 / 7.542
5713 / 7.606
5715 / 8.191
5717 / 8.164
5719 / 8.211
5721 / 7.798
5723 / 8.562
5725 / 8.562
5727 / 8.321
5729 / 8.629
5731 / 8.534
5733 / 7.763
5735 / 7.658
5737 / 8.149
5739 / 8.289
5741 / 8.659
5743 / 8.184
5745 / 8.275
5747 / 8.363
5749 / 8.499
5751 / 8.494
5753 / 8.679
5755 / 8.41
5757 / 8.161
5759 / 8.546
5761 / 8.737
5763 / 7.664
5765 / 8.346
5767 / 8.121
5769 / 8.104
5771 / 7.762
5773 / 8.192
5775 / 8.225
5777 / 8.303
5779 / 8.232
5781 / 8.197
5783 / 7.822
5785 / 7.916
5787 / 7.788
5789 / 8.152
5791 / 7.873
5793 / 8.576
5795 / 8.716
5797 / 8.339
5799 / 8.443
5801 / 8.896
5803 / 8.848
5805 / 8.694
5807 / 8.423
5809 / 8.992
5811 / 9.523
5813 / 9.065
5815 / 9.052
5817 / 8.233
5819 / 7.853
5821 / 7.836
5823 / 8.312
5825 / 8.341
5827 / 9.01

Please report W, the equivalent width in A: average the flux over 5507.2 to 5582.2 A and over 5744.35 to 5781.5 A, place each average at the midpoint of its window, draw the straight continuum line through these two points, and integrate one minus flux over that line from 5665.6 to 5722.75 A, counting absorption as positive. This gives 2.17 A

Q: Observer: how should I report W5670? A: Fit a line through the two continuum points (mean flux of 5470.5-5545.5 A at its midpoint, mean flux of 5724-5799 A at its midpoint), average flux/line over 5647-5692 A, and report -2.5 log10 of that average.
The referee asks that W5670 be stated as 0.03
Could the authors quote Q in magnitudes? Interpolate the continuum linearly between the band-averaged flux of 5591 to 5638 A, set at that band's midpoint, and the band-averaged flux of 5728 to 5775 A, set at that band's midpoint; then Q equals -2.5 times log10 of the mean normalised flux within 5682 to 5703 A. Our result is 0.05 mag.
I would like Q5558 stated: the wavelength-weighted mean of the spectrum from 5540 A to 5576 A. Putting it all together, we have 8.18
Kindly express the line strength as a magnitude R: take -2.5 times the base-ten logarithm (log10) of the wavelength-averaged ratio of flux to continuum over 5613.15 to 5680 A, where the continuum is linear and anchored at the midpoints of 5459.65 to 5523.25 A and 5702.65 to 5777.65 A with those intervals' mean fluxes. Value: 0.02 mag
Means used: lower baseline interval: 8.11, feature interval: 8.02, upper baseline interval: 8.17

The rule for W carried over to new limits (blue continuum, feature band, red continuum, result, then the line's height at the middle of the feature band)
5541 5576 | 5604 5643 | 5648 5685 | -0.9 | 8.03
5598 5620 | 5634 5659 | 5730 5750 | 1.1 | 8.19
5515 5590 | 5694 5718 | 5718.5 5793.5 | 1.3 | 8.19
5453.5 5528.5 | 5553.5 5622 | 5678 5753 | -0.4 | 8.09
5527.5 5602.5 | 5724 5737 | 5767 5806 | 0.0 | 8.22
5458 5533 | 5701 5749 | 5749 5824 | 1.2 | 8.31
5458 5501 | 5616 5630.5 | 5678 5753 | -0.4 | 8.13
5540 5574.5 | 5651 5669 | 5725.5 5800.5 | 0.7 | 8.22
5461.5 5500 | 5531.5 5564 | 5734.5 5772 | -0.1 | 8.22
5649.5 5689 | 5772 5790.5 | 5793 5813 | 1.2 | 8.64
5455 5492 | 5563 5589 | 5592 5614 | 0.8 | 8.22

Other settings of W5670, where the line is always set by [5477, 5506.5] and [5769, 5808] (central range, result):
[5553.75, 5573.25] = 0.02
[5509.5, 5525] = 0.02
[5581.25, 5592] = 0.02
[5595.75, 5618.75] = 0.01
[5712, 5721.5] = 0.04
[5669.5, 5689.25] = 0.04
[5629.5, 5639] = 0.04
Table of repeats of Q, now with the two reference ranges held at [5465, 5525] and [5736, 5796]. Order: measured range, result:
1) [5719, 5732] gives -0.02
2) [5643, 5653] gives 0.02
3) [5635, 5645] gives 0.06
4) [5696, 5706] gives 0.07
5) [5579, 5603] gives 0.01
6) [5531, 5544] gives -0.03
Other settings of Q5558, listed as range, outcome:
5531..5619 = 8.16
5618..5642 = 8.13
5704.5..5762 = 8.21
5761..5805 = 8.24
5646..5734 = 7.98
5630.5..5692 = 7.96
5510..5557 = 8.12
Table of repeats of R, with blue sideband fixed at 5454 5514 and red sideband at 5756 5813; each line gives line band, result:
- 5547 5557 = -0.01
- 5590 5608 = 0.00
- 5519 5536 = 0.02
